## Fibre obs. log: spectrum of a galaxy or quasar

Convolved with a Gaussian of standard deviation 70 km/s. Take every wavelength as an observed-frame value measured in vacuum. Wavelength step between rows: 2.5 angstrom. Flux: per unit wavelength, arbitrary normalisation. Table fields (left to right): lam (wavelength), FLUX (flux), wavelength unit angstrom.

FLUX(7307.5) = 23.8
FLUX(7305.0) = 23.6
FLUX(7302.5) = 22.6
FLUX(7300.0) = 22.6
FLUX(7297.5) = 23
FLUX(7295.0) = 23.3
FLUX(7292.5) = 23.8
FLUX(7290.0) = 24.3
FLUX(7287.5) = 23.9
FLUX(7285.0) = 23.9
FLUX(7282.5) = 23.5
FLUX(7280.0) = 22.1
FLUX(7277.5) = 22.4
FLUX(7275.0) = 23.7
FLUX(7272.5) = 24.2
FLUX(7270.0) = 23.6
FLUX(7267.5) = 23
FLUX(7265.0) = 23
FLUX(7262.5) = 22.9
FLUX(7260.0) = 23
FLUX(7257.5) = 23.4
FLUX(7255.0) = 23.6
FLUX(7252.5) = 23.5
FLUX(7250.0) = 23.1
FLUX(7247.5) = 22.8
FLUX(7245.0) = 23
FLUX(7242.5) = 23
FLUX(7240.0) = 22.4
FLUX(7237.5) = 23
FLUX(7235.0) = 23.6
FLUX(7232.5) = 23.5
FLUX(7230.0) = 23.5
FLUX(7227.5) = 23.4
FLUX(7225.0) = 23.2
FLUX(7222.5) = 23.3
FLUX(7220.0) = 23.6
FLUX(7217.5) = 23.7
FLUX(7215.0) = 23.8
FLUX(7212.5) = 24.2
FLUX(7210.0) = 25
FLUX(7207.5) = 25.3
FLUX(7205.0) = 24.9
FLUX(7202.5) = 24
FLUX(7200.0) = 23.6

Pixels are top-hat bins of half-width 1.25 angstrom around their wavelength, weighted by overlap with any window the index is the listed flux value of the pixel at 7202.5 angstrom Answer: 24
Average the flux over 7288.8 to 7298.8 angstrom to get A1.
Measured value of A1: 23.6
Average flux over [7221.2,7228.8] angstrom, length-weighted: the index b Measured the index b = 23.3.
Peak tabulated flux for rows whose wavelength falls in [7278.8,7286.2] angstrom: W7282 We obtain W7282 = 23.9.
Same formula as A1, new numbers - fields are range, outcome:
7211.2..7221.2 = 23.8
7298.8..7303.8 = 22.6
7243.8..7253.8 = 23.1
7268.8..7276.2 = 23.8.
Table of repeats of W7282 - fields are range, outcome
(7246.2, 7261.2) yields 23.6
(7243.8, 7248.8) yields 23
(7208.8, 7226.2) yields 25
